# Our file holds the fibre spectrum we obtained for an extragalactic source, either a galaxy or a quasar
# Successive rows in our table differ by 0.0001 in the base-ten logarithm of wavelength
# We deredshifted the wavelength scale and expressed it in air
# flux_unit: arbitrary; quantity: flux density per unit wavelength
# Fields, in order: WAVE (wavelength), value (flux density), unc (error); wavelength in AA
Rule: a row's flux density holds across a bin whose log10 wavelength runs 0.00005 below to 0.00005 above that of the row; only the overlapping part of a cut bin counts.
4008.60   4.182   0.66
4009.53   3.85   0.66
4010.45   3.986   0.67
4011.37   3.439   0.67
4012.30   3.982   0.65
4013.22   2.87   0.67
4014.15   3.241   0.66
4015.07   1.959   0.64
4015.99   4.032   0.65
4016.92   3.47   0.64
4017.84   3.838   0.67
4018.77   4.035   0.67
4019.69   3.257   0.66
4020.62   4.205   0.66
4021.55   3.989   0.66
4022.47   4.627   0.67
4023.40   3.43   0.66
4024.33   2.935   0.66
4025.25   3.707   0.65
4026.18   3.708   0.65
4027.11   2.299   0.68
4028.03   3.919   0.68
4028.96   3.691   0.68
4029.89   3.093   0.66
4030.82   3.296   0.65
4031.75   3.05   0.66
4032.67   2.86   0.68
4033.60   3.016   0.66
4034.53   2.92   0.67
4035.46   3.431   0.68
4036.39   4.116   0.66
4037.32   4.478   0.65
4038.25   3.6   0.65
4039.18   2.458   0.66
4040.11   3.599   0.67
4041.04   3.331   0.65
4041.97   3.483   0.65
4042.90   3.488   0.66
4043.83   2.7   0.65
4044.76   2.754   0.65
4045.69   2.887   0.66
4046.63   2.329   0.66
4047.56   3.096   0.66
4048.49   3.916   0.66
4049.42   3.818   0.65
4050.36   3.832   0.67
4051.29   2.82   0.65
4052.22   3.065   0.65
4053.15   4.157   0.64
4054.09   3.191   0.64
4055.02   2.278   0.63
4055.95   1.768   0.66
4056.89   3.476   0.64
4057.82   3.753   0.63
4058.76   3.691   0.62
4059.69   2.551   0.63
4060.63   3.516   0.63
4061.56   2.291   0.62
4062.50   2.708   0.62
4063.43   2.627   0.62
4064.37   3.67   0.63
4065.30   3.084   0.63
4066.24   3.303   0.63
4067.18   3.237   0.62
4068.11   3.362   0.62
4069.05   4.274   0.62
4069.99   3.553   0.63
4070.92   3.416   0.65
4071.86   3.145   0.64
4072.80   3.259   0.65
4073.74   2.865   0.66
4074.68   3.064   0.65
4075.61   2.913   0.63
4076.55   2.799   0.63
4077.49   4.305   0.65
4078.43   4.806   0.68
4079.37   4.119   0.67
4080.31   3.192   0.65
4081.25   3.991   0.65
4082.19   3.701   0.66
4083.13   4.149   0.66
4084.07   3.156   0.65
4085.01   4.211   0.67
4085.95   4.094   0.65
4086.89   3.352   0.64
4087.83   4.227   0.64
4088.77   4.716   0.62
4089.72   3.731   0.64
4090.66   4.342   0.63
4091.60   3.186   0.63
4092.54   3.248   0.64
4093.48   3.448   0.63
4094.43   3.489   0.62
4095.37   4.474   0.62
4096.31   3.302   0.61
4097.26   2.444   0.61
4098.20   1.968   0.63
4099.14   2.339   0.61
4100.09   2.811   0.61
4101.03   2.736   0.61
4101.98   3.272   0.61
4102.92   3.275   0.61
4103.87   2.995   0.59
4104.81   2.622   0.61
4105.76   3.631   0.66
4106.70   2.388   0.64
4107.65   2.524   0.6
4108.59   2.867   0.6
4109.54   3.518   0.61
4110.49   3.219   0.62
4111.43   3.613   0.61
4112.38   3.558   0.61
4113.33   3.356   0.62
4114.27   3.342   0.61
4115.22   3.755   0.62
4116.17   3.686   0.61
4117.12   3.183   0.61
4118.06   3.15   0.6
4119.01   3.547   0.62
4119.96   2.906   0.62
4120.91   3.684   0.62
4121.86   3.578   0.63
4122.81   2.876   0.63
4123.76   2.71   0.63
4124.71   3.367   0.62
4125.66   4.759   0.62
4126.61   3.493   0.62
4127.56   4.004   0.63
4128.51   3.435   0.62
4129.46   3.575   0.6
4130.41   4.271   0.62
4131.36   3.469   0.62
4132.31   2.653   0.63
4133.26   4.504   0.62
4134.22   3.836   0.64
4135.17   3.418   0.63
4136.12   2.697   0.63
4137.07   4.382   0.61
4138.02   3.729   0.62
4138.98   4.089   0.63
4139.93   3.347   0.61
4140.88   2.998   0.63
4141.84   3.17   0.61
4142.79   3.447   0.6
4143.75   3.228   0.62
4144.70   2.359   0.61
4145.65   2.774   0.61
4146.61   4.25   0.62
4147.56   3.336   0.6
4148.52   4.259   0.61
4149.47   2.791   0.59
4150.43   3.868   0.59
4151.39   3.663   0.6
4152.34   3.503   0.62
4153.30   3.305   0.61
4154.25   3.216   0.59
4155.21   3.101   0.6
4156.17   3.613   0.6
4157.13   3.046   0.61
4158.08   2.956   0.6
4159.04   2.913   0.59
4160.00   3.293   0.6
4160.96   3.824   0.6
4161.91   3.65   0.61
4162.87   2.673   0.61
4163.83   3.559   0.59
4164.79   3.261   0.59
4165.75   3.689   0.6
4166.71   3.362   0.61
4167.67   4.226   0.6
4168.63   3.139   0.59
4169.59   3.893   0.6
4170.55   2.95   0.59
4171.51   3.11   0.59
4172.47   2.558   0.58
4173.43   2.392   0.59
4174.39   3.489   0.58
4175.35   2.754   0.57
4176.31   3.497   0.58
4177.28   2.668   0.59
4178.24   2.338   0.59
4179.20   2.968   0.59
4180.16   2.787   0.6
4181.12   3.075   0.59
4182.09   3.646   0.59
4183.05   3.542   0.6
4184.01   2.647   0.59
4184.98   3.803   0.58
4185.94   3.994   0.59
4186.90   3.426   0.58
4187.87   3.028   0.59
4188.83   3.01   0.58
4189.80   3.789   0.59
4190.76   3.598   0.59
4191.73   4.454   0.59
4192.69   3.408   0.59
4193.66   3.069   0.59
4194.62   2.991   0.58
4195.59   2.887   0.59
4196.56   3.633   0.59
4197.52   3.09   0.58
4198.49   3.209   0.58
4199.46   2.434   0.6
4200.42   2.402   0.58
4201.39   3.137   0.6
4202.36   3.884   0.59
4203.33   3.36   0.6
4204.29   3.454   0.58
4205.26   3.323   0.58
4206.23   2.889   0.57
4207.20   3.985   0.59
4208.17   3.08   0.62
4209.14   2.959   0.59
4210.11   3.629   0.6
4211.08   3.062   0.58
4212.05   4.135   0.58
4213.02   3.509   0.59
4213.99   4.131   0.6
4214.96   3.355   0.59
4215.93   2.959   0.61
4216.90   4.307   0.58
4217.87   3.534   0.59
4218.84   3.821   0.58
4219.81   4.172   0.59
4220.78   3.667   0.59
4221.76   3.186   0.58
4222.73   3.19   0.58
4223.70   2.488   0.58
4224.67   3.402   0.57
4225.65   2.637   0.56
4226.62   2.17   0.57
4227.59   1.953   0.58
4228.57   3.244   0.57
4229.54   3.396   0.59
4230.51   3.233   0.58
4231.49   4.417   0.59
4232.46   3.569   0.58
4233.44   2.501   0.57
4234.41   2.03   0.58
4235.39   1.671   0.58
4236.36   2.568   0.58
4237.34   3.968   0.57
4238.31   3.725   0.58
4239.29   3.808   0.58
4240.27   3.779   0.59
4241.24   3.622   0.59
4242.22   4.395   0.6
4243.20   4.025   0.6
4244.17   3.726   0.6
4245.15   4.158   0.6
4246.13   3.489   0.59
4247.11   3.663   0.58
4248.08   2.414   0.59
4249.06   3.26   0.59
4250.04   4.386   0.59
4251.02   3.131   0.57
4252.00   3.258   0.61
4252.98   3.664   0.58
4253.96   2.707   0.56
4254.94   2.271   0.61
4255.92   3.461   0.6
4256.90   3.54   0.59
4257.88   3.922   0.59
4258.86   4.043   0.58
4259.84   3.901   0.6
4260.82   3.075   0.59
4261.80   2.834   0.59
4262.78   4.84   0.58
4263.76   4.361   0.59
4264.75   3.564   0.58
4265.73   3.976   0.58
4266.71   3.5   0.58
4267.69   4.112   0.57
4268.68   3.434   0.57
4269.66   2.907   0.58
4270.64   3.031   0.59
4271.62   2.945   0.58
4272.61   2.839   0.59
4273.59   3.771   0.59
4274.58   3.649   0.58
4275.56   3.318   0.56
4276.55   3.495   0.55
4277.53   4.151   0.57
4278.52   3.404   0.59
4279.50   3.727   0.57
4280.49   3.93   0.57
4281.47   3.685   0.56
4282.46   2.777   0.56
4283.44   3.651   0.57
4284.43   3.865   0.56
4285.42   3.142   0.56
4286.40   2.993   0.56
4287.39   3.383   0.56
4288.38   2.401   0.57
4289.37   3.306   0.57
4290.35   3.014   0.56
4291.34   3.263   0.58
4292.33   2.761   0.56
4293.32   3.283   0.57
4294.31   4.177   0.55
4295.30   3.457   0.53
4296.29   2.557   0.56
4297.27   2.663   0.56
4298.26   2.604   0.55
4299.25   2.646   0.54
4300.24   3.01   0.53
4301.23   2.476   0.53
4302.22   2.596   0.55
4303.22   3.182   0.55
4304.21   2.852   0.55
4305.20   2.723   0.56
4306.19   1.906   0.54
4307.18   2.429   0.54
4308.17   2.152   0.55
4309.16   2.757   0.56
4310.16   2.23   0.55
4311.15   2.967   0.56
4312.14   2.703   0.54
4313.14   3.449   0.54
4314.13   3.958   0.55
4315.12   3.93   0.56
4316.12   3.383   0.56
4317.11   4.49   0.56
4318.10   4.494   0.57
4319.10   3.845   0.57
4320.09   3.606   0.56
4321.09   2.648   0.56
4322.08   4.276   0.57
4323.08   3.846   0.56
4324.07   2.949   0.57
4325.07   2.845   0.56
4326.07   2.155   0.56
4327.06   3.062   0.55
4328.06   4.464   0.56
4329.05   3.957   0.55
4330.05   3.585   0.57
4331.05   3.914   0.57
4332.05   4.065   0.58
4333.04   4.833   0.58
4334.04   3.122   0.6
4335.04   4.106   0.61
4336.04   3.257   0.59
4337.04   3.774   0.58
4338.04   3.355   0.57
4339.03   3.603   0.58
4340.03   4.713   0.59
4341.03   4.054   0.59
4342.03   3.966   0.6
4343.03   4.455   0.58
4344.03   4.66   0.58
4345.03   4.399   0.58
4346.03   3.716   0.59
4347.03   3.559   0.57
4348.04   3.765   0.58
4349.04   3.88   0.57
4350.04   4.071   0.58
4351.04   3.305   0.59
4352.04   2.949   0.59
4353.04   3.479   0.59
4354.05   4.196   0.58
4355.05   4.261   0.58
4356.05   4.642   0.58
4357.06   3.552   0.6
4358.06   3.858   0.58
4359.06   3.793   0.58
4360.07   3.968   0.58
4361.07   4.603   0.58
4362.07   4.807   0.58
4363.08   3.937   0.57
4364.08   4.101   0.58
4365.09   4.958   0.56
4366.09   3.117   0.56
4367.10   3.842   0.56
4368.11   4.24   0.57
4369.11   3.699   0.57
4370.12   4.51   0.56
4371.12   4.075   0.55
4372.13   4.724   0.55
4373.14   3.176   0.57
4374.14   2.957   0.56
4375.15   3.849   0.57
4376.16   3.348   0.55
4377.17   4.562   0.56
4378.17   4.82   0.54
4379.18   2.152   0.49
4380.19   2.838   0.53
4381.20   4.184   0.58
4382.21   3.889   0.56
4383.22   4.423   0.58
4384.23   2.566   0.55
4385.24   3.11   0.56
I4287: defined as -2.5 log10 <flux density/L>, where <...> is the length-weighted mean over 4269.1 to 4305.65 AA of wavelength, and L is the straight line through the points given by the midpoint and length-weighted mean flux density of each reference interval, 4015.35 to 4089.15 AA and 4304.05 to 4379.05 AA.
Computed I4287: 0.15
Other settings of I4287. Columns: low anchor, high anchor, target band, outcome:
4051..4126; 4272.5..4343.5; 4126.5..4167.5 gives -0.03 mag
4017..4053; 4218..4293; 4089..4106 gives 0.07 mag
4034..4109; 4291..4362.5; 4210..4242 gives 0.04 mag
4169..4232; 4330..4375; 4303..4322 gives 0.19 mag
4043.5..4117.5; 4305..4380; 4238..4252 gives -0.03 mag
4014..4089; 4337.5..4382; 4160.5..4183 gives 0.13 mag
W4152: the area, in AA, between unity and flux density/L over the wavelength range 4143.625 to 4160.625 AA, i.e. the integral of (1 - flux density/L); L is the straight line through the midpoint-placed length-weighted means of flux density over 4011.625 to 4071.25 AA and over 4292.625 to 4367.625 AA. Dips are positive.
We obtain 0.5 AA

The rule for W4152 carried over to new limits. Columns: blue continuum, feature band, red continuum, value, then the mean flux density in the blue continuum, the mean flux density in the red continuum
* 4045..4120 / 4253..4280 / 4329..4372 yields 1.8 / 3.32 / 3.98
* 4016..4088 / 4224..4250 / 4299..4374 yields 2.0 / 3.4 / 3.64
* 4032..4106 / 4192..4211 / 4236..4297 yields 1.2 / 3.33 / 3.47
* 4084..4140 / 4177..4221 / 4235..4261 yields 1.4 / 3.43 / 3.48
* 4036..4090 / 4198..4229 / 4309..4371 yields 3.0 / 3.4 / 3.79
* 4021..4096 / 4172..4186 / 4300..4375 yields 1.9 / 3.42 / 3.64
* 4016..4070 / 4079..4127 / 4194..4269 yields -0.7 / 3.33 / 3.39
